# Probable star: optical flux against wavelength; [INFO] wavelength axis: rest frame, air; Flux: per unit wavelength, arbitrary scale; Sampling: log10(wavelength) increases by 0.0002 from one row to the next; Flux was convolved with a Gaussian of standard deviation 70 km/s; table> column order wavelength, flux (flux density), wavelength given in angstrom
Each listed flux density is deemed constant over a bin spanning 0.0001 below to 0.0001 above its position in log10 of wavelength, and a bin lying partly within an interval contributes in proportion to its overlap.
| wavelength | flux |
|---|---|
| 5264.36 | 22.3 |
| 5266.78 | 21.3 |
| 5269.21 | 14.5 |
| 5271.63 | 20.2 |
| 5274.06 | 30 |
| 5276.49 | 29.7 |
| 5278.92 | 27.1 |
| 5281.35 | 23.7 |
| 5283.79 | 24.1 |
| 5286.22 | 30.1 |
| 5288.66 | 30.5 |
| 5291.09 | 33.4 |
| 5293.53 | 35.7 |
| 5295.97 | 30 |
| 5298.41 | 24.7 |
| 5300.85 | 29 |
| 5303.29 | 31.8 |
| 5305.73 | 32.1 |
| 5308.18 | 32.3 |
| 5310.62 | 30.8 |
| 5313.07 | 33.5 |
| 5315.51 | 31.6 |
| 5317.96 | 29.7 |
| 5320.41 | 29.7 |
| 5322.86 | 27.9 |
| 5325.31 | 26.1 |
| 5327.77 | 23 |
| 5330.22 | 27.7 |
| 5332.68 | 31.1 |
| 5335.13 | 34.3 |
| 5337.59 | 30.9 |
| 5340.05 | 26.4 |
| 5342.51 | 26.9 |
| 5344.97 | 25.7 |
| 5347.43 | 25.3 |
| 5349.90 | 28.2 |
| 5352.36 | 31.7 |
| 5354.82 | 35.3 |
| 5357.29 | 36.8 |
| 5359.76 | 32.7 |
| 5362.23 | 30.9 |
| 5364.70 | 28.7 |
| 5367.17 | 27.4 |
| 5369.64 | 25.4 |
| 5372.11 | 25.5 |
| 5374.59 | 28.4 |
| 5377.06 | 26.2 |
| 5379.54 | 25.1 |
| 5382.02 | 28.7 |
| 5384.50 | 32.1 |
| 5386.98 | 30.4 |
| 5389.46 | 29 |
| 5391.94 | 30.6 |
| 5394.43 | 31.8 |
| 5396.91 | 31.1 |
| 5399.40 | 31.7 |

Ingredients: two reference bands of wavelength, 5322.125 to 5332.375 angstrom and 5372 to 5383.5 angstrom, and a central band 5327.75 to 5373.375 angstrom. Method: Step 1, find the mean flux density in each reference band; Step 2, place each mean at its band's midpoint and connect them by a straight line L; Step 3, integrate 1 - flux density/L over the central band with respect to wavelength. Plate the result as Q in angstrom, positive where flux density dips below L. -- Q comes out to -4.39 angstrom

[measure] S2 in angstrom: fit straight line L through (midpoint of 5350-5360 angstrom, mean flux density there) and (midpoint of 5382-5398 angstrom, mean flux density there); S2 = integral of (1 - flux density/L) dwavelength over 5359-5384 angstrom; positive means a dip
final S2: 3.3 angstrom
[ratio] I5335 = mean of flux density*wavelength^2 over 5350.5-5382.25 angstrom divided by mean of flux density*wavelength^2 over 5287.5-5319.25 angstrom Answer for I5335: 1.0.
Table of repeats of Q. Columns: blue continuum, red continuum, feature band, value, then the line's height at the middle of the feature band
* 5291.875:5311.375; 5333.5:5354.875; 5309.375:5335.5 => 0.51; 30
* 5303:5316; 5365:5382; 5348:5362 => -2.11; 28.2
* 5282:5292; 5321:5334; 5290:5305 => -1.13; 28.6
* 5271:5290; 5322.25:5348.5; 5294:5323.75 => -3.19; 27.5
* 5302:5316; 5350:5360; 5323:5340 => 2.17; 32.8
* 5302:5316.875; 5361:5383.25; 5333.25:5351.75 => 0.70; 29.6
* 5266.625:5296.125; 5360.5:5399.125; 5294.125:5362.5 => -4.86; 27.9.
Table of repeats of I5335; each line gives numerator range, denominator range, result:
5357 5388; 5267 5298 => 1.10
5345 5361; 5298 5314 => 1.03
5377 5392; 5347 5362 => 0.92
